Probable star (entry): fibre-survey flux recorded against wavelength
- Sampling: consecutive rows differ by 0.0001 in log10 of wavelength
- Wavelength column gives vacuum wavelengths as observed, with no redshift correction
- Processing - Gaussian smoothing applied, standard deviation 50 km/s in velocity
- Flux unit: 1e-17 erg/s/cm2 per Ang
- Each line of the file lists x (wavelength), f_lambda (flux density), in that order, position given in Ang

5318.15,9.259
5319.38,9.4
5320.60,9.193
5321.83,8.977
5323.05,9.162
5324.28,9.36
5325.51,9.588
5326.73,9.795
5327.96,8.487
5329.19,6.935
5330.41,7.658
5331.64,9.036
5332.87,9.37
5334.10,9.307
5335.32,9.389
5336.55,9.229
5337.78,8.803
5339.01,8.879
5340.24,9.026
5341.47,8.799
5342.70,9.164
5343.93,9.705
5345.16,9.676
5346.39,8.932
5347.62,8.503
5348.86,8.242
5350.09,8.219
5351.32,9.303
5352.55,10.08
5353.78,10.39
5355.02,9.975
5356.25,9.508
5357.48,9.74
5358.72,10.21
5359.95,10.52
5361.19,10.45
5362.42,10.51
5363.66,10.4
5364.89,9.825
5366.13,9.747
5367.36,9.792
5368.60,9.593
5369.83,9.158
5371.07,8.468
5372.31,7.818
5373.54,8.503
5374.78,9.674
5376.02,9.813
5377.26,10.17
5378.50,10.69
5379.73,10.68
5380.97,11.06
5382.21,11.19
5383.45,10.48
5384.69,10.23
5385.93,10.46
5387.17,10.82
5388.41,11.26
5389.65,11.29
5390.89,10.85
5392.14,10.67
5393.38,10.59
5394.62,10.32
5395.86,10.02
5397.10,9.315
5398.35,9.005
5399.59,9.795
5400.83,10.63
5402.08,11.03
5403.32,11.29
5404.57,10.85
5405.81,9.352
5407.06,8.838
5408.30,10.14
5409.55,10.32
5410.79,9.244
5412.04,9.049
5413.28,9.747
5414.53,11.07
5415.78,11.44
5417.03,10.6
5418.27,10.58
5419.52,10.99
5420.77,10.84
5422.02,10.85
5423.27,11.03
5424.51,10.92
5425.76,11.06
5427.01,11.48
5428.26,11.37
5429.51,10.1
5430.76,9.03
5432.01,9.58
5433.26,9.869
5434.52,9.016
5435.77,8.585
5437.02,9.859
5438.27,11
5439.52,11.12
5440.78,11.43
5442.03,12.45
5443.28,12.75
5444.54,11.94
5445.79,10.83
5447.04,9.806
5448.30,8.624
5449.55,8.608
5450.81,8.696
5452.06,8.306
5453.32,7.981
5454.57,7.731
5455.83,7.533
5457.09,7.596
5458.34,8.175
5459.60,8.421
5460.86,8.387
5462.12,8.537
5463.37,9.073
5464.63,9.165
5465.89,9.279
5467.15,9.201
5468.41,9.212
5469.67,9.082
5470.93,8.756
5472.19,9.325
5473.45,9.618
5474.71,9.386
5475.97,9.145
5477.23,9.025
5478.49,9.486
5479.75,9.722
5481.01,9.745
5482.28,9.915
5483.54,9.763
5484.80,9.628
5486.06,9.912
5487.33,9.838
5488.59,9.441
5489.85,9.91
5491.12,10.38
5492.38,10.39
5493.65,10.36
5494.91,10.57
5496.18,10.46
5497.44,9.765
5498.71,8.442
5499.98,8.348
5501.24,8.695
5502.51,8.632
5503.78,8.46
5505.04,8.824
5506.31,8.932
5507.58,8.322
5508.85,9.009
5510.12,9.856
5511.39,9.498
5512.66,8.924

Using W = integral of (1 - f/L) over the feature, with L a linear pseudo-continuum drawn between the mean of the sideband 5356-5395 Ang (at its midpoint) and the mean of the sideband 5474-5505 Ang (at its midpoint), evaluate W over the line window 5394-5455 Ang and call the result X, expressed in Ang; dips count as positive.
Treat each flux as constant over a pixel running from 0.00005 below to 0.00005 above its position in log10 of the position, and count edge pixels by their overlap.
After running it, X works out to -1.8 Ang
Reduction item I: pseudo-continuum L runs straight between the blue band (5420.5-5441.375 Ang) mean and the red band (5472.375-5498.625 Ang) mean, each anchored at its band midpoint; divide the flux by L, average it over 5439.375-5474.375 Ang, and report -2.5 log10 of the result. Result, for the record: 0.09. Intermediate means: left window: 10.4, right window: 9.79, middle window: 9.32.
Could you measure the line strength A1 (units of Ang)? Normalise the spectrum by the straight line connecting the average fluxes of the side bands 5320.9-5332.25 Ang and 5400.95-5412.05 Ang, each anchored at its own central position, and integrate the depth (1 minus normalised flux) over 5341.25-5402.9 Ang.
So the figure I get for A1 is -2.5 Ang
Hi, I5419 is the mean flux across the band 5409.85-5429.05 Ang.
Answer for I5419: 10.7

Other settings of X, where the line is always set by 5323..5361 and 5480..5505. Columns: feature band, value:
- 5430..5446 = -1.9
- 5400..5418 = -1.7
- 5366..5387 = -1.3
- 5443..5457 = 0.4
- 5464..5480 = 0.5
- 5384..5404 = -2.4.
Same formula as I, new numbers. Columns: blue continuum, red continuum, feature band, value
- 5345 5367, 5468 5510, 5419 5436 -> -0.09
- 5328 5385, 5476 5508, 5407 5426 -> -0.11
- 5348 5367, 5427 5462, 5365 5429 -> -0.06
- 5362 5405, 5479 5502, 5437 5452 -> -0.07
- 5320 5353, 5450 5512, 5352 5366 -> -0.13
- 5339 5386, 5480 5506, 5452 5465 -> 0.17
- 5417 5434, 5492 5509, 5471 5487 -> 0.01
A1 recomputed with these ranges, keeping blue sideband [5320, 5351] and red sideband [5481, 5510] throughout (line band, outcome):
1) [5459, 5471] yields 0.6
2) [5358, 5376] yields -1.2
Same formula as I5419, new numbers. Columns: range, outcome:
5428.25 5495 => 9.54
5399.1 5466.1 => 9.93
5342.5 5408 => 9.95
